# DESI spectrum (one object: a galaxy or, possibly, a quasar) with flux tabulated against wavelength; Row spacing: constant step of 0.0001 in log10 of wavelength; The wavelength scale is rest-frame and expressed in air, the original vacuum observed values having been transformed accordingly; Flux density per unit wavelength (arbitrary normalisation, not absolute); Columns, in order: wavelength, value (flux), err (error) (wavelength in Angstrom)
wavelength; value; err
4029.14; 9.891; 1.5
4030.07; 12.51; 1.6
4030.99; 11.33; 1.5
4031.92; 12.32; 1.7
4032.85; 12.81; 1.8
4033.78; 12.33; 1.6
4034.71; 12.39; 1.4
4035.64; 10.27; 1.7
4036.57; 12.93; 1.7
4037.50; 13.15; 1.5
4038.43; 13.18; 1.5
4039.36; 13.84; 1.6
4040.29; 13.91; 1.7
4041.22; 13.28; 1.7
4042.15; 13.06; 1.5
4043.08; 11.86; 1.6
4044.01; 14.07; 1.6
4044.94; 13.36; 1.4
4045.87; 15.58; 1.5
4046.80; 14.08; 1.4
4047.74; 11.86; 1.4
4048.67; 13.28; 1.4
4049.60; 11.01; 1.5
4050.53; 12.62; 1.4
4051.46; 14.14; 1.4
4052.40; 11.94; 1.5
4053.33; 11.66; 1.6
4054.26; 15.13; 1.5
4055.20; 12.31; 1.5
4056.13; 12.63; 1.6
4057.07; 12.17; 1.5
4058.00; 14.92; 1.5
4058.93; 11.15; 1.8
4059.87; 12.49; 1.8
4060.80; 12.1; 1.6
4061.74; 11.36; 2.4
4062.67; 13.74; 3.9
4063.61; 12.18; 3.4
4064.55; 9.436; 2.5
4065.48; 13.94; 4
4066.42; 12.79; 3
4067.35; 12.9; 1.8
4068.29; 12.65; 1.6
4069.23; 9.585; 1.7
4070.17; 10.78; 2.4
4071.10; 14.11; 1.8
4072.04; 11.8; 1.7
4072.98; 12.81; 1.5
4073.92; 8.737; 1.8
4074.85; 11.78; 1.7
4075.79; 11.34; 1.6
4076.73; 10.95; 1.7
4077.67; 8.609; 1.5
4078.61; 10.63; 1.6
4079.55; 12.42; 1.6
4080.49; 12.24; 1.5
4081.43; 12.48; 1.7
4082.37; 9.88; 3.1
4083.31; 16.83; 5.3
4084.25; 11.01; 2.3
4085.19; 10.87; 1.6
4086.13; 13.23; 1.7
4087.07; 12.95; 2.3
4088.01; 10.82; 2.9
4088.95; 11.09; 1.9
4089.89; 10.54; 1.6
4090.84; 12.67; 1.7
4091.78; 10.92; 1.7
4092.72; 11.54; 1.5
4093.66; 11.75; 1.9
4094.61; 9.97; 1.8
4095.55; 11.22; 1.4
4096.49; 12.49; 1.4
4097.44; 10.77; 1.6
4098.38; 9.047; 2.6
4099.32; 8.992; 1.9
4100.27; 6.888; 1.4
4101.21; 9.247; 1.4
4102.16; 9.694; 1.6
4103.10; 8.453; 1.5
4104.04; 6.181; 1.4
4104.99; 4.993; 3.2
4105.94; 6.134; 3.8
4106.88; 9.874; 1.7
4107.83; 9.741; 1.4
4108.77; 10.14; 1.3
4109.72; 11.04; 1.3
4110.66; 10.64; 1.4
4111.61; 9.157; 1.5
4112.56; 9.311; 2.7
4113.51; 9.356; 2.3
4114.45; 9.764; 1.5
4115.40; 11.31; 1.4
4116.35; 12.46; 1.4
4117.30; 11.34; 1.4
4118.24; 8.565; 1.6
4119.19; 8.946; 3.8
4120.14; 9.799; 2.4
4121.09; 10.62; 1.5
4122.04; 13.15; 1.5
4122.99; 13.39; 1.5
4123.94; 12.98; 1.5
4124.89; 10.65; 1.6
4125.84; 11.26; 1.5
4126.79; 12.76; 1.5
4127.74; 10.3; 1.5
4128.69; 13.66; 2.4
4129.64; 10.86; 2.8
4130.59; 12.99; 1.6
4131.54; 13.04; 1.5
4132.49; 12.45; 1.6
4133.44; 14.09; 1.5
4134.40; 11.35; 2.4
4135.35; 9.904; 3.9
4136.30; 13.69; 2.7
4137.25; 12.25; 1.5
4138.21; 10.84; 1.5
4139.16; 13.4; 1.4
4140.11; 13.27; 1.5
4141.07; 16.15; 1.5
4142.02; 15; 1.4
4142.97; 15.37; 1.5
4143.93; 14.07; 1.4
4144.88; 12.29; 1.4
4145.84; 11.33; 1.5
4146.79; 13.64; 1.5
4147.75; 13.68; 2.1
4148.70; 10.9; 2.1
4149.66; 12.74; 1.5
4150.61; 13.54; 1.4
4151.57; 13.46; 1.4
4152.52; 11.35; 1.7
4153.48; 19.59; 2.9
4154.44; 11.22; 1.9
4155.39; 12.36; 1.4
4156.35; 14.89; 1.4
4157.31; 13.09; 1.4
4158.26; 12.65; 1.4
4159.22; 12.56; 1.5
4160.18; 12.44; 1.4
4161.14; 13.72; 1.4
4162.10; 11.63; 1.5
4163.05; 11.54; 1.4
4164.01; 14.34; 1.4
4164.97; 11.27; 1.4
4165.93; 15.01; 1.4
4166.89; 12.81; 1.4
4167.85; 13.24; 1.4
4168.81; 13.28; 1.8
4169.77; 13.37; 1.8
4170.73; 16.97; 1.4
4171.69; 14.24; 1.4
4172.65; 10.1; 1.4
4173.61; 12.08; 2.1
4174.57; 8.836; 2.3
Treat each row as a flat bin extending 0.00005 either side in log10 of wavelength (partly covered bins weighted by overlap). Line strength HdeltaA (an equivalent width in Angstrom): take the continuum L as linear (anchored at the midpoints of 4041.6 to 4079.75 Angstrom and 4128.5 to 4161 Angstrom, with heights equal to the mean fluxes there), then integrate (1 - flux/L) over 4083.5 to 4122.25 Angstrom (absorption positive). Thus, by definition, 7.6 Angstrom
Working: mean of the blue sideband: 12.3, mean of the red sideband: 13.1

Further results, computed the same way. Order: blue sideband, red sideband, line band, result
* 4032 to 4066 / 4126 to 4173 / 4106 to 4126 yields 3.7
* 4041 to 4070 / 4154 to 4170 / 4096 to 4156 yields 6.6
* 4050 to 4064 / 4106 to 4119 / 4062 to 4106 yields 1.8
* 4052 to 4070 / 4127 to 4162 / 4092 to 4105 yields 3.2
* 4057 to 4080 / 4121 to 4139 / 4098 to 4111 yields 3.7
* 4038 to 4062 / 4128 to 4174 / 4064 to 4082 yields 2.0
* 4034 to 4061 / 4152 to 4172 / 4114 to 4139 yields 3.0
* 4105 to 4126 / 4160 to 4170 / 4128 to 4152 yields -2.7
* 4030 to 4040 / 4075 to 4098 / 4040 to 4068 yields -1.6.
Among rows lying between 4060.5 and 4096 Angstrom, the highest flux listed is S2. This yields 16.83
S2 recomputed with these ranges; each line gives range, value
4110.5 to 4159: 19.59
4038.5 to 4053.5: 15.58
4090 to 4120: 12.67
